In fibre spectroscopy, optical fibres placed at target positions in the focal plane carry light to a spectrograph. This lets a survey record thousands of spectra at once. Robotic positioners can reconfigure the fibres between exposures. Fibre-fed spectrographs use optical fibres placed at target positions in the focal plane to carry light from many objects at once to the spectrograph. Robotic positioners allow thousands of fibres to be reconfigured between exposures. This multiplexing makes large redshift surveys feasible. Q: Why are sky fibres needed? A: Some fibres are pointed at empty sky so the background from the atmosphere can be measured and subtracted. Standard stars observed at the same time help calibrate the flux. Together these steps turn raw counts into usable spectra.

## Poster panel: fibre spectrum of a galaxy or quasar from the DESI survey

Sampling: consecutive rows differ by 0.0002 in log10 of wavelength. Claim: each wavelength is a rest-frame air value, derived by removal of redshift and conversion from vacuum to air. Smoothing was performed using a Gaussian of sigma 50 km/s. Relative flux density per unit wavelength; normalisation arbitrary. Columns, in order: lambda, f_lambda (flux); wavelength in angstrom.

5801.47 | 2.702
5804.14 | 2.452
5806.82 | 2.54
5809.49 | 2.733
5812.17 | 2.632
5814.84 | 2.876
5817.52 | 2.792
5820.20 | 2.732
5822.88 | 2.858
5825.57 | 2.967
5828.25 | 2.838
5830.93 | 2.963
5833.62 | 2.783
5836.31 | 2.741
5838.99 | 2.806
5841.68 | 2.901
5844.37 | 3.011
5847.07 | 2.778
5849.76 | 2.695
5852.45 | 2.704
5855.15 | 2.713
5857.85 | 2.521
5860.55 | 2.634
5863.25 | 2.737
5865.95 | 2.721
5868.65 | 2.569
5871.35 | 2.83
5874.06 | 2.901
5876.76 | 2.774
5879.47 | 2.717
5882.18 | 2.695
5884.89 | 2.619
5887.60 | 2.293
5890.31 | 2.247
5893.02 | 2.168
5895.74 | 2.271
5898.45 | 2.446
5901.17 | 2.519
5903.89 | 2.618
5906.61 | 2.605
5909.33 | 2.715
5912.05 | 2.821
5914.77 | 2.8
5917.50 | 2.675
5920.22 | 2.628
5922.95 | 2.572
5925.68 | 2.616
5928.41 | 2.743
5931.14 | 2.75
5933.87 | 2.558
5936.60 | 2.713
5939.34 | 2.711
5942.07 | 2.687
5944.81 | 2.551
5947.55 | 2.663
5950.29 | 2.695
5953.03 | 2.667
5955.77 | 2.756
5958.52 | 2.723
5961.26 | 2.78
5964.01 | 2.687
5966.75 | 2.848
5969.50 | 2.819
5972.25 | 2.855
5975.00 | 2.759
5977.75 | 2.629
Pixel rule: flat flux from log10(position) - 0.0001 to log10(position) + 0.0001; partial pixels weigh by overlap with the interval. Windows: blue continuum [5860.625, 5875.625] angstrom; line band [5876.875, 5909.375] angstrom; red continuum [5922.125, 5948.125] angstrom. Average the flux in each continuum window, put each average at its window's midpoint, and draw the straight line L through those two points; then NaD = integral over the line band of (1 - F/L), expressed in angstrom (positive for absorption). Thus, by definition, 2.60 angstrom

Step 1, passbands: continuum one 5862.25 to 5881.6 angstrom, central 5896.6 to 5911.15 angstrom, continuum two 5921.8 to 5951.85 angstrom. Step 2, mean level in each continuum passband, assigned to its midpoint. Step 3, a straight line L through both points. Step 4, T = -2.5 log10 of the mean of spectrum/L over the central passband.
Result 0.05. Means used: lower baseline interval 2.75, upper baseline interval 2.66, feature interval 2.58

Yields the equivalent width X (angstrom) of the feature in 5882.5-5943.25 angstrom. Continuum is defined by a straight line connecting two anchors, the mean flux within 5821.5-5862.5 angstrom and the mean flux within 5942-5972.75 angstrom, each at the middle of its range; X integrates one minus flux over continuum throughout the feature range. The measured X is 3.7 angstrom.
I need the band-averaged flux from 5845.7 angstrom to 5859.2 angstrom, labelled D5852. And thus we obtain 2.68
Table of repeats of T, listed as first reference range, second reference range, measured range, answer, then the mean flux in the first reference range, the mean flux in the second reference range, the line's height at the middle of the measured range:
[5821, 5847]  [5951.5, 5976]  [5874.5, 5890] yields 0.09 mag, 2.87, 2.77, 2.83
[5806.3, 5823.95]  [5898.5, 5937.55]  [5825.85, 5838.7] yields -0.04 mag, 2.75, 2.66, 2.73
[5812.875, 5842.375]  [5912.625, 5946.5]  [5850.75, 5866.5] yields 0.05 mag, 2.84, 2.67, 2.79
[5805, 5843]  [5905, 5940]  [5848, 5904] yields 0.06 mag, 2.79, 2.68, 2.74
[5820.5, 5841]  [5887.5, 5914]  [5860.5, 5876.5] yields -0.04 mag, 2.85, 2.49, 2.65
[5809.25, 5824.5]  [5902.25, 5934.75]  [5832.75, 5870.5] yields 0.00 mag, 2.78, 2.68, 2.74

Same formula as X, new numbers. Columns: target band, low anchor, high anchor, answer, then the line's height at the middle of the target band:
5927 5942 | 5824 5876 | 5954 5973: 0.4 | 2.78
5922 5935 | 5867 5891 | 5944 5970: 0.2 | 2.69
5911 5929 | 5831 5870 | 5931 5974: 0.2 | 2.72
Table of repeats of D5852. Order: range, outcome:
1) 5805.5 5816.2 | 2.7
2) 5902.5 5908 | 2.61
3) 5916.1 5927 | 2.62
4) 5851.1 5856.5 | 2.71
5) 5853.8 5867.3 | 2.66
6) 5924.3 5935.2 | 2.67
